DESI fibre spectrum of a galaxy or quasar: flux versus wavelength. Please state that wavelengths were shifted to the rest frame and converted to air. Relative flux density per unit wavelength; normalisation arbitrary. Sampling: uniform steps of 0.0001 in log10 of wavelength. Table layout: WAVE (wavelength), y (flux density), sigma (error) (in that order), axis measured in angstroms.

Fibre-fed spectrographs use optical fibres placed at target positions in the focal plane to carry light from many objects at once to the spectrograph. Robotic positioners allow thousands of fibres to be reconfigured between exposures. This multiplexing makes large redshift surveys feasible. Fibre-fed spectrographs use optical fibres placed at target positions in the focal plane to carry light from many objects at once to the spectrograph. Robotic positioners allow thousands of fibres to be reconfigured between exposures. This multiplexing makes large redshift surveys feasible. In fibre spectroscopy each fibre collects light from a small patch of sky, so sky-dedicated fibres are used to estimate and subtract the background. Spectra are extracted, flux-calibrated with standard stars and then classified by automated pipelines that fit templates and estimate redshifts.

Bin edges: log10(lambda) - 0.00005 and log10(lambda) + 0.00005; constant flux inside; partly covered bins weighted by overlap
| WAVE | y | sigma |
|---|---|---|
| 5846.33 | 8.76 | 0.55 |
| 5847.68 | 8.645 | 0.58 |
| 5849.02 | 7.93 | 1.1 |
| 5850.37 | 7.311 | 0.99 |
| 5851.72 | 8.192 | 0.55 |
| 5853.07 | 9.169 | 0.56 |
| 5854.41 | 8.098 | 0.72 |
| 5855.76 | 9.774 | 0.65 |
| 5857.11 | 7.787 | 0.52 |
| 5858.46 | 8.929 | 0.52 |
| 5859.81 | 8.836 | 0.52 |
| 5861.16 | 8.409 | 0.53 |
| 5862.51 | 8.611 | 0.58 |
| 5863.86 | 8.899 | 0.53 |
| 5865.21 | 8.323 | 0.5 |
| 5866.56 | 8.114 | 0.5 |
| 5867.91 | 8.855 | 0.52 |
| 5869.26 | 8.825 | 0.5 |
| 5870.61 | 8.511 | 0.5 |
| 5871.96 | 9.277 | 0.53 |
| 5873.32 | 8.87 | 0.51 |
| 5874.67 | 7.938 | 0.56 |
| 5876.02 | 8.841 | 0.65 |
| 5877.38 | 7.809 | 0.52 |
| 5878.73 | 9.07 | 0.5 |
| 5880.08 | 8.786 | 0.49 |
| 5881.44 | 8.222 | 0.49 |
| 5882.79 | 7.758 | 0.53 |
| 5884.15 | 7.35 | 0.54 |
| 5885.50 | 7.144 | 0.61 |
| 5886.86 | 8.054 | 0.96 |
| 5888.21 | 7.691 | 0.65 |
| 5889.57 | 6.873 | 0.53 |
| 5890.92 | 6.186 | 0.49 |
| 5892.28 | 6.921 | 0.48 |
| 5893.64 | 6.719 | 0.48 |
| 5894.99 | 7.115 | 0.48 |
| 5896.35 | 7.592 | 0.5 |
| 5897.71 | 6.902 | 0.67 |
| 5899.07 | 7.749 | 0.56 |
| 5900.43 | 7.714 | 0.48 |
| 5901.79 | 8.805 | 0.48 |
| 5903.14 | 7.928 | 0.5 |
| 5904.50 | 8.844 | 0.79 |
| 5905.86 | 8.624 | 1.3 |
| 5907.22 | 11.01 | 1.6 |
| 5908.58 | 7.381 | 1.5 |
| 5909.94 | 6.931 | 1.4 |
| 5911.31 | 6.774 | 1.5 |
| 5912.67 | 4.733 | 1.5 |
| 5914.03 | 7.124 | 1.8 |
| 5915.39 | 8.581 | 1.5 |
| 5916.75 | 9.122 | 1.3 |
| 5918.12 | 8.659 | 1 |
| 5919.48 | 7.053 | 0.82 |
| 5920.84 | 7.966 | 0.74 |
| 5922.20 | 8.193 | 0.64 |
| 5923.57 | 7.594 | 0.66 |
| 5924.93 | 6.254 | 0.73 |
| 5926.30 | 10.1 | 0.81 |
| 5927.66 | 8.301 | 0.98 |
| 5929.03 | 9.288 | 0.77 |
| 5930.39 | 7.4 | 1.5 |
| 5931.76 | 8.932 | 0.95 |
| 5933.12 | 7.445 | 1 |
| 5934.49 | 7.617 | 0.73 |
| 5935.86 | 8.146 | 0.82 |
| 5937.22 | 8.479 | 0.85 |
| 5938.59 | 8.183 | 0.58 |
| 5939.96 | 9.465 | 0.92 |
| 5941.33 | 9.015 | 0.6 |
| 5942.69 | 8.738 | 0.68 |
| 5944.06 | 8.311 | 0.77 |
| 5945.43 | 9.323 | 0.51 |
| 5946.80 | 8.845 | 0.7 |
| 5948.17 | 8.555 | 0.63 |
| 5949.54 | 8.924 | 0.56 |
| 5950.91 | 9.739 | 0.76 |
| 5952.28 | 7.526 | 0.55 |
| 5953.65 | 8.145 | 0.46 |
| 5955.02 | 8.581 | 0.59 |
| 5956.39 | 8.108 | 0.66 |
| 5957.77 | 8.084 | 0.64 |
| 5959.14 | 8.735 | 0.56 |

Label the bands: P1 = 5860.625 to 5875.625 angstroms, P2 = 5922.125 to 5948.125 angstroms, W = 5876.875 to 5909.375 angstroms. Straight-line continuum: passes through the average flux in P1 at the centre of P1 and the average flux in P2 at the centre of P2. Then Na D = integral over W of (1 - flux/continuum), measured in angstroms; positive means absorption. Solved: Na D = 2.6 angstroms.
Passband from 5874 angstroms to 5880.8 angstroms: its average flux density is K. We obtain 8.48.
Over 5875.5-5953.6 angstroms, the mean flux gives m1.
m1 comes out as 8.04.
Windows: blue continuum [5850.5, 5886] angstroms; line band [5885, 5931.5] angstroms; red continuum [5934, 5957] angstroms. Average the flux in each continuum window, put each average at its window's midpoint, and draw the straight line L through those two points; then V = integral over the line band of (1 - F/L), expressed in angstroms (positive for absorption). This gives 4.2 angstroms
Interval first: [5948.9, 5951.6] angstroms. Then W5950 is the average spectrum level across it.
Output 9.34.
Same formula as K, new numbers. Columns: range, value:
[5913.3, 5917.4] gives 8.24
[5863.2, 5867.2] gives 8.45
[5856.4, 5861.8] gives 8.49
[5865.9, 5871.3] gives 8.59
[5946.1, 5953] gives 8.72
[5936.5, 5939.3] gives 8.34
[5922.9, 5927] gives 7.99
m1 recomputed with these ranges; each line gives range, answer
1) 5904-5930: 8.01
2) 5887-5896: 7.01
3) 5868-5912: 7.95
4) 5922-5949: 8.41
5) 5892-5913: 7.67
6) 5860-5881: 8.61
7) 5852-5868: 8.63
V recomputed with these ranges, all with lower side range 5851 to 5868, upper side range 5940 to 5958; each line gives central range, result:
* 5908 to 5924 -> 2.1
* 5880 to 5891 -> 1.3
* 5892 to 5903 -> 1.5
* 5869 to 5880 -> 0.0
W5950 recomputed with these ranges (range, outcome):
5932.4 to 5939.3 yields 7.99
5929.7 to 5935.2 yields 7.85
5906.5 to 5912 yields 8.01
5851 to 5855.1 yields 8.48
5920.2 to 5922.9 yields 8.07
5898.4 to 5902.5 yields 8.1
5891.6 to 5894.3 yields 6.81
